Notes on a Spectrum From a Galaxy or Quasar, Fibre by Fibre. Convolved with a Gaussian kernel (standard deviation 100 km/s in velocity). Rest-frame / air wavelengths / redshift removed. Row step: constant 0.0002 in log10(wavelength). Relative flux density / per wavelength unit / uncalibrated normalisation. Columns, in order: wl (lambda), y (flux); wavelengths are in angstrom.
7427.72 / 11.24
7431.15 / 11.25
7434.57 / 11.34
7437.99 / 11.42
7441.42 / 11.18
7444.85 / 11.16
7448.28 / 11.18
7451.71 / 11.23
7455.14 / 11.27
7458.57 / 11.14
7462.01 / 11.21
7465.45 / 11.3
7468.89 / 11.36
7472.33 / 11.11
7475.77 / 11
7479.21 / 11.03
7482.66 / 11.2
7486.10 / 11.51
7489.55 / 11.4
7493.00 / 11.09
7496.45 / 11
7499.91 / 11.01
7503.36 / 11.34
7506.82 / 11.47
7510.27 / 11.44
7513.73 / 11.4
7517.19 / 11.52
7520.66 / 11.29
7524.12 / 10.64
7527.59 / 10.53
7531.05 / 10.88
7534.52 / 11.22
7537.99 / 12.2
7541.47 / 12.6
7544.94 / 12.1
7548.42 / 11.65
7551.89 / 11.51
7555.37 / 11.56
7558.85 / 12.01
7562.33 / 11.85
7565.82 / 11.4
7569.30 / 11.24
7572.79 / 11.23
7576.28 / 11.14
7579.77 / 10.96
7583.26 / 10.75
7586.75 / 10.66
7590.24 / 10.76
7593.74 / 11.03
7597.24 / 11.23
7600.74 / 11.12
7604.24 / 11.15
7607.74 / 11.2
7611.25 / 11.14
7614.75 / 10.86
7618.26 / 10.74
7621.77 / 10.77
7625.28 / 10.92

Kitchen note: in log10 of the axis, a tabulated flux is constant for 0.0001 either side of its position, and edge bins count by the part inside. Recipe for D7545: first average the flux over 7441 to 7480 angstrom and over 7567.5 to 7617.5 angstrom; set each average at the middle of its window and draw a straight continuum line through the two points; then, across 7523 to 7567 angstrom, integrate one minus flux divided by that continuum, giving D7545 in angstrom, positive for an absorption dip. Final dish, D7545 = -1.9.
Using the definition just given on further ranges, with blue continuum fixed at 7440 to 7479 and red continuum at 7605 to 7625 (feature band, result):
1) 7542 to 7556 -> -0.9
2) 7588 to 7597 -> 0.0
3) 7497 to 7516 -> -0.3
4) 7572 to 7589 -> 0.1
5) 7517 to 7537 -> 0.1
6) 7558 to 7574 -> -0.7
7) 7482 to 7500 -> -0.1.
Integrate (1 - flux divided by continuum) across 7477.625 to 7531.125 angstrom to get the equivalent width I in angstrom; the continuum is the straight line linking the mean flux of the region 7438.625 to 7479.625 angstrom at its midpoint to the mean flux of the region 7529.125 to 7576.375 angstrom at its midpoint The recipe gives 1.0 angstrom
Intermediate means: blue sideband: 11.2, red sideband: 11.6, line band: 11.2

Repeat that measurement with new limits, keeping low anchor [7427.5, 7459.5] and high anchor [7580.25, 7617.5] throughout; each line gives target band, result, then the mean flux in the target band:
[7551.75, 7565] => -0.8 angstrom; 11.7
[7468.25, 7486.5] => 0.0 angstrom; 11.2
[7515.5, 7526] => 0.0 angstrom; 11.1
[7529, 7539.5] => -0.3 angstrom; 11.4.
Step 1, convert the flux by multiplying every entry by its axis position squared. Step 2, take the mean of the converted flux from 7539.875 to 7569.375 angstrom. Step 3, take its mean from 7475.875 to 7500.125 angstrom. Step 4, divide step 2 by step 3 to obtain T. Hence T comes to 1.1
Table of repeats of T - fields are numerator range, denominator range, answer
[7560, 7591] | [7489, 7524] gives 1.01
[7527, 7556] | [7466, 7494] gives 1.05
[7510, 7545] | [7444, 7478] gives 1.04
